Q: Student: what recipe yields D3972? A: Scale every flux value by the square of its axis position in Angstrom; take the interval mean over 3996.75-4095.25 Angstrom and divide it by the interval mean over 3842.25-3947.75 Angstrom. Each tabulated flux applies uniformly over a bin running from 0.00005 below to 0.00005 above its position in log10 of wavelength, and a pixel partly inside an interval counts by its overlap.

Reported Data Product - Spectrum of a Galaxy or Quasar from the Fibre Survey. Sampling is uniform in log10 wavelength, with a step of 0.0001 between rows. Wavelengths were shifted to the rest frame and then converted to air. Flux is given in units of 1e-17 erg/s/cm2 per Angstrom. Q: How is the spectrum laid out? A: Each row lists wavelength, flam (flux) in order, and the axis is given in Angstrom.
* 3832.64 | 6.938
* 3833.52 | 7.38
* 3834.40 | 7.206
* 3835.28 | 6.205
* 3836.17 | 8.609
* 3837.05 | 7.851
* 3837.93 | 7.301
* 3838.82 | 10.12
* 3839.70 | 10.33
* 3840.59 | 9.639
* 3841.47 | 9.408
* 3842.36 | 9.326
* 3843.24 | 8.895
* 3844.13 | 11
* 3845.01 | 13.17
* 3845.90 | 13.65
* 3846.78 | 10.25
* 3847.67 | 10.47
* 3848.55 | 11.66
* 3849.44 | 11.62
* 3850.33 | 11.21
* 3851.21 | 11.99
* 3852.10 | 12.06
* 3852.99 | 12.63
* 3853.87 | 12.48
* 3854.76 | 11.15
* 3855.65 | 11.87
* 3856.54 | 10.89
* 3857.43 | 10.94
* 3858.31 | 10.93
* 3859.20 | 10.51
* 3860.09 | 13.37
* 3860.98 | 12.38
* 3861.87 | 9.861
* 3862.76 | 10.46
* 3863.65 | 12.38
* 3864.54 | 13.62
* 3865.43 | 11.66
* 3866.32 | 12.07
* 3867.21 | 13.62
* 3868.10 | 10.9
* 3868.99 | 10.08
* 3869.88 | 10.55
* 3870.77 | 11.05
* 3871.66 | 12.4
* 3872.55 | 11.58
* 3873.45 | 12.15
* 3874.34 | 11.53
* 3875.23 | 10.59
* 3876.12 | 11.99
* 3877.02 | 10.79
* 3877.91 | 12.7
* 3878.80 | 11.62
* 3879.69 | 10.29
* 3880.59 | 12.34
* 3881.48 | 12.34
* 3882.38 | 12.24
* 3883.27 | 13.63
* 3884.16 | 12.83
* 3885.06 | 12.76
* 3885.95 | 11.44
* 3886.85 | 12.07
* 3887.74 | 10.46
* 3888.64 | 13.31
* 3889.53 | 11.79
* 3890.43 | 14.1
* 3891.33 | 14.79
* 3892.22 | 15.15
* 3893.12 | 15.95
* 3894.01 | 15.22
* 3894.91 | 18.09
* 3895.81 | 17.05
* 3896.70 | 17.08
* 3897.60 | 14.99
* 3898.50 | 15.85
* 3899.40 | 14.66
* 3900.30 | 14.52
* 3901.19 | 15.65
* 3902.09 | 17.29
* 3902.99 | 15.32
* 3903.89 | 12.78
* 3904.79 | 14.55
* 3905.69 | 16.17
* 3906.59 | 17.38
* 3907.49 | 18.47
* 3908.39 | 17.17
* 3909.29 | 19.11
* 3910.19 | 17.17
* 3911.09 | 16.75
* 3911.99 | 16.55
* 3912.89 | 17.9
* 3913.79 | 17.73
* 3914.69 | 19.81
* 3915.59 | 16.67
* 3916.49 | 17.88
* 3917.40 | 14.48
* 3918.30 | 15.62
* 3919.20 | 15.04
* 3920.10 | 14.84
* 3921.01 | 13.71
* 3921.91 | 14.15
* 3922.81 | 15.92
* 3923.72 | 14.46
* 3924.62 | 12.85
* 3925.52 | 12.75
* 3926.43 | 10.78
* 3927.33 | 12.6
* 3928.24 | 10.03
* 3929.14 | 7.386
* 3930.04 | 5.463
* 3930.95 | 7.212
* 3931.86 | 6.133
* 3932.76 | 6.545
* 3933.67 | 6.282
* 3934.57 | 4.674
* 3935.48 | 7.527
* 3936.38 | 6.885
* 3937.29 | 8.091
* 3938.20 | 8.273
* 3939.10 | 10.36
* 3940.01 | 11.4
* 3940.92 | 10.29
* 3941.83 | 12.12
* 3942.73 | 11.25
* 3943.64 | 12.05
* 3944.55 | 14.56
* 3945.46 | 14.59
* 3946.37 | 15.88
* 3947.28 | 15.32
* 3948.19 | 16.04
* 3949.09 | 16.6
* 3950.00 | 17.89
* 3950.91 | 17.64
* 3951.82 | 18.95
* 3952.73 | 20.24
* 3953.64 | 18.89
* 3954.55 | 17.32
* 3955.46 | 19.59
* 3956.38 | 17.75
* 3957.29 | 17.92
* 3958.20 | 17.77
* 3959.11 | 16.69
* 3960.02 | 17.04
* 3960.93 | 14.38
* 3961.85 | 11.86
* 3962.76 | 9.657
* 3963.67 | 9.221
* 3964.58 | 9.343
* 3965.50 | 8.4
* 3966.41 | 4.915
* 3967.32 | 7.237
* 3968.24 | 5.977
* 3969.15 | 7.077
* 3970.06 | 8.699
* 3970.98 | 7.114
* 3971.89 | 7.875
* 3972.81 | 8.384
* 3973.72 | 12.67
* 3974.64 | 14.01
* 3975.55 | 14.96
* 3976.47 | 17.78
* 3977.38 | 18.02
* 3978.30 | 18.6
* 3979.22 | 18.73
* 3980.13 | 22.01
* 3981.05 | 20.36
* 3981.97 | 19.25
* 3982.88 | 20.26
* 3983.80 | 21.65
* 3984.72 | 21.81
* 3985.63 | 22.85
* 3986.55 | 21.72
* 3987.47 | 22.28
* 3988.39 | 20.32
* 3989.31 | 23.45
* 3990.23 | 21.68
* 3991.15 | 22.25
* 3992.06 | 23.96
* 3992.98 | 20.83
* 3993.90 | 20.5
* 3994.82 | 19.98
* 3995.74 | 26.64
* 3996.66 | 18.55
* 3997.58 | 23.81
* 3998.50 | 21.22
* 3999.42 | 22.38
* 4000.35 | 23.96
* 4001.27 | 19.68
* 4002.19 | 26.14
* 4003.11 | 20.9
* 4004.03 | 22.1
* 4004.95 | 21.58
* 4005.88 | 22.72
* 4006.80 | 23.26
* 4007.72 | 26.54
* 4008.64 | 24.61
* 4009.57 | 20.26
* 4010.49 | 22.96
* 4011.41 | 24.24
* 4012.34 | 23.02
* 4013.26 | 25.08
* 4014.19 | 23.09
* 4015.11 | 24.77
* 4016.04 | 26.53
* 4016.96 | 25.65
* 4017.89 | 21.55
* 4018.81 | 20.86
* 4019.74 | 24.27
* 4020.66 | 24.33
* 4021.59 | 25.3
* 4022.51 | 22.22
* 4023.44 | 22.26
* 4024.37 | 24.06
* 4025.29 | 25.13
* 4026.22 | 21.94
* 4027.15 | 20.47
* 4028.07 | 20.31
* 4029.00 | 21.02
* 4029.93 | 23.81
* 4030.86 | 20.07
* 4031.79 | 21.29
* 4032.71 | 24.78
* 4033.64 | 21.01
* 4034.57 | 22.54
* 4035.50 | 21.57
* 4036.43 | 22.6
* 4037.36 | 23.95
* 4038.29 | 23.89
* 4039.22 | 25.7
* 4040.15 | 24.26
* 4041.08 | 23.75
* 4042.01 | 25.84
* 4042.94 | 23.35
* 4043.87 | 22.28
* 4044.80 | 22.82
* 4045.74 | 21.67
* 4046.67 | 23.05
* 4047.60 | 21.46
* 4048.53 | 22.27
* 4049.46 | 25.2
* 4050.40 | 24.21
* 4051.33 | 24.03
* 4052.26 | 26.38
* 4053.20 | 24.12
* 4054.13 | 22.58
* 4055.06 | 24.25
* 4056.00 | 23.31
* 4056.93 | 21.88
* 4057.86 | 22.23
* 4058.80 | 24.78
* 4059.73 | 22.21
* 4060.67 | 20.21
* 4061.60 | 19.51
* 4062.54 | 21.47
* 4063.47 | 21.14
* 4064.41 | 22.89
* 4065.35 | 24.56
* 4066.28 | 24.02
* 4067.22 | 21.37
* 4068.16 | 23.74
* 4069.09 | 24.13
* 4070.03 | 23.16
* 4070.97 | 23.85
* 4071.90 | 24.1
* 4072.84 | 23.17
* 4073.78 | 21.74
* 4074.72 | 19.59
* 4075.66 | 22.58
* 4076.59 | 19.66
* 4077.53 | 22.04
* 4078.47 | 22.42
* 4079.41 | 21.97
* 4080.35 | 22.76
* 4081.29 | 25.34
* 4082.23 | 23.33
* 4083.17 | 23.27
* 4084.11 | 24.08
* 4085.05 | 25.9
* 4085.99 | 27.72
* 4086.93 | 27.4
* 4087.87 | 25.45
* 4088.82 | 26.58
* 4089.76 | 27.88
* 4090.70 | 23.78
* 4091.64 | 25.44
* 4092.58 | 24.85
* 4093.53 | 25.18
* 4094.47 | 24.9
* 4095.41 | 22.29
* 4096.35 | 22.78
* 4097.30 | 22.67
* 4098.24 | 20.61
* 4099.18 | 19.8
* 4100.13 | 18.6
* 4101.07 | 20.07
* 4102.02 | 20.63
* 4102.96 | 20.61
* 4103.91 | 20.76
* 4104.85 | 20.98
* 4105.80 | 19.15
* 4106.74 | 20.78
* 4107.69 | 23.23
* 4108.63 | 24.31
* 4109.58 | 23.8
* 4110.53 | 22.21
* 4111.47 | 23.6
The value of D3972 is 2.0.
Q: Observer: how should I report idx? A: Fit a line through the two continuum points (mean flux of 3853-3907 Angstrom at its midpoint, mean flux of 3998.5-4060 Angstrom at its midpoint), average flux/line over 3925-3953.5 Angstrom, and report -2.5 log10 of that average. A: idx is 0.428 mag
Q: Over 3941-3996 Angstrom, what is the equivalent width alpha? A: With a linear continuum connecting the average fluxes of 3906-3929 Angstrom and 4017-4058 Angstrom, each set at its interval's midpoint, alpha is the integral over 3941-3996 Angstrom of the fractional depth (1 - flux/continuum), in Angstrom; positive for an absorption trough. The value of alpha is 7.8 Angstrom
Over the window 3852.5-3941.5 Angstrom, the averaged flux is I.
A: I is 12.8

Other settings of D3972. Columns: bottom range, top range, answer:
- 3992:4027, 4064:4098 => 1.07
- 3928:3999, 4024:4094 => 1.64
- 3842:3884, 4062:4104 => 2.23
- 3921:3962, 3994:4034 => 1.83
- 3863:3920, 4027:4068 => 1.74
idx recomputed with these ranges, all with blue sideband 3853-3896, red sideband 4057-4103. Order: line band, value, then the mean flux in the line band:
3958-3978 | 0.46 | 11.3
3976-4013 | -0.17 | 21.8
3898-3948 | 0.11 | 13.3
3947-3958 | -0.09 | 17.9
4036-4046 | -0.13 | 23.7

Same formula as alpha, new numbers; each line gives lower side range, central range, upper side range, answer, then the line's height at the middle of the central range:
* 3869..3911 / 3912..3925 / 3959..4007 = -0.7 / 15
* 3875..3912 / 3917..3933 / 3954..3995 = 3.5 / 15.1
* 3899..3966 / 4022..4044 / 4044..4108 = -2.9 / 20.2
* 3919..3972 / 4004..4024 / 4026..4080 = -5.0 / 18.9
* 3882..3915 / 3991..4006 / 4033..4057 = -1.0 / 20.9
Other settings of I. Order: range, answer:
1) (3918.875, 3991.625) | 13.9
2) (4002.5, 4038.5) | 23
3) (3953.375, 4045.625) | 19.9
